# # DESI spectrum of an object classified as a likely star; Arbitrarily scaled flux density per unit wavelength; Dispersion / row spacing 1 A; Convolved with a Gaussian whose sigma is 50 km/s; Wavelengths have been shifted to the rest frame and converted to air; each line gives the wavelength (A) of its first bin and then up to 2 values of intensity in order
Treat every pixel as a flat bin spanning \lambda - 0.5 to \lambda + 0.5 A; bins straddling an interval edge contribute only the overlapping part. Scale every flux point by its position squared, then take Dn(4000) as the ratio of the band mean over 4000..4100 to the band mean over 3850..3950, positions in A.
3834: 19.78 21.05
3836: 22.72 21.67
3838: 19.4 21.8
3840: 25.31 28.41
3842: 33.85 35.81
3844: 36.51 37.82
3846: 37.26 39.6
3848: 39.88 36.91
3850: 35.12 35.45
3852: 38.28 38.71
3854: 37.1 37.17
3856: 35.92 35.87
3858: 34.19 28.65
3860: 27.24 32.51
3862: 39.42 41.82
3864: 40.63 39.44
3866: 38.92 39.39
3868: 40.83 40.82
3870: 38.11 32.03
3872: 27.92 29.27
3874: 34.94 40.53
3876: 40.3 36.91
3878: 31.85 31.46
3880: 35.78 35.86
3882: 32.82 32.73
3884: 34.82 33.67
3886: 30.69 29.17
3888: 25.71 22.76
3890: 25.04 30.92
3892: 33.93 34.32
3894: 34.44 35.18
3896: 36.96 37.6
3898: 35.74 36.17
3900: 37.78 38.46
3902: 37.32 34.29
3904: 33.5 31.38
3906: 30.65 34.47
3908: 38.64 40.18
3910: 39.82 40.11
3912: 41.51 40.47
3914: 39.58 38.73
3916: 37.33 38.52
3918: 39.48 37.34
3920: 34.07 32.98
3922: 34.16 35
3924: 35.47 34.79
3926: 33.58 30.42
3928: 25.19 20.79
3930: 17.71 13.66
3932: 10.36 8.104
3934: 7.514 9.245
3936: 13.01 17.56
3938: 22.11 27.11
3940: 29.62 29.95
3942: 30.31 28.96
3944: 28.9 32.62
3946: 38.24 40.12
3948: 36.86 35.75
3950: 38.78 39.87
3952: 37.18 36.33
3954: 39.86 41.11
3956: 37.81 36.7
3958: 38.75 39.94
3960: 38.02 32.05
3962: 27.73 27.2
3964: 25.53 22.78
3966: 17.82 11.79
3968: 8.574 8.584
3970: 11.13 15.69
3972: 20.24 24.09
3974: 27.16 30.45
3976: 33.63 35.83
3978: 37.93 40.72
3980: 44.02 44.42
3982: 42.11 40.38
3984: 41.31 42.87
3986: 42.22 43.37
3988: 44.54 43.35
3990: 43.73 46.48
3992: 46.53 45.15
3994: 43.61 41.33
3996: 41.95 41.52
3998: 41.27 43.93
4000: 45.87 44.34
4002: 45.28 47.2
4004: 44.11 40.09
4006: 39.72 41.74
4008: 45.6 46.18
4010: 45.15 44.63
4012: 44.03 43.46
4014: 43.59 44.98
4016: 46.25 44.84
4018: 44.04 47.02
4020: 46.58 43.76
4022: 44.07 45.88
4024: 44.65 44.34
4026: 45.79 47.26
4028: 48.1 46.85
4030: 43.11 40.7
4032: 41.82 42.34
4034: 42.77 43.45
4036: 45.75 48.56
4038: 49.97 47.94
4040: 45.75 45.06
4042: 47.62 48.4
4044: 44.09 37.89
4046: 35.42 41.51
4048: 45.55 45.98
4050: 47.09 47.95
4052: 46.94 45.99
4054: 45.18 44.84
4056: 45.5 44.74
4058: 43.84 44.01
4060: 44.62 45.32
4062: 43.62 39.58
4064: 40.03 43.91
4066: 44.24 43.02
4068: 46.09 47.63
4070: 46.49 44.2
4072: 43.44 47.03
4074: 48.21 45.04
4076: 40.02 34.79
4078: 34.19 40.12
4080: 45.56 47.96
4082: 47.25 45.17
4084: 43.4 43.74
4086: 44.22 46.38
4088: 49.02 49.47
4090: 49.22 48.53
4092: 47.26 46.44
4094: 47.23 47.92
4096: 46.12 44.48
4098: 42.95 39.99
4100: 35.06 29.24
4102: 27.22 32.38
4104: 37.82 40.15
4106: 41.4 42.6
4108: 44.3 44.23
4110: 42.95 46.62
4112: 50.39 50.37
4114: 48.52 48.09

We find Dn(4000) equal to 1.47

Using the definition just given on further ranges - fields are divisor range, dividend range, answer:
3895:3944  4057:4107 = 1.52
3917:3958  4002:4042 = 1.58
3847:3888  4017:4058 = 1.38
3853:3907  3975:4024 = 1.33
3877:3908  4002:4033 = 1.42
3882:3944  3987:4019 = 1.50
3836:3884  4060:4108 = 1.39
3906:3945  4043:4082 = 1.60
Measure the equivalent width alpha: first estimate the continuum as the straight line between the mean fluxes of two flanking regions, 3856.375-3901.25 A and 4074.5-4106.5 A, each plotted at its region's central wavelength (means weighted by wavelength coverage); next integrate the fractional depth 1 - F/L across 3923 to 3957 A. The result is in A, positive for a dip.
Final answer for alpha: 7.8 A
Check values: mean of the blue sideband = 34.5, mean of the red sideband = 42.5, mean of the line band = 28.4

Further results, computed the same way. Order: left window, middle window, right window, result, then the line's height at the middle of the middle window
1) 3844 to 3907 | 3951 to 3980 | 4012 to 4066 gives 7.98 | 40.3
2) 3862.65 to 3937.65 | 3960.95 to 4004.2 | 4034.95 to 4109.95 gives 3.34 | 37.9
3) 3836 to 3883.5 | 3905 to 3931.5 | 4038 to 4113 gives 2.21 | 37.1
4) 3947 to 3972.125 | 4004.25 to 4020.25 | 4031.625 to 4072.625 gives -2.58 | 38.1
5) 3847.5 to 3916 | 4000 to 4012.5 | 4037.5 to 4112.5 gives -0.98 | 40.9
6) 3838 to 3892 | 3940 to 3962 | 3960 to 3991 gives -2.56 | 32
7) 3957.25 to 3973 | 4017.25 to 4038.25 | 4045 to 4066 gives -4.18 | 37.6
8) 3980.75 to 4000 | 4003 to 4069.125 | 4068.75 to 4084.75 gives -1.63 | 43.5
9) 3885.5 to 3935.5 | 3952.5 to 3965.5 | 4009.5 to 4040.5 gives 1.09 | 37.3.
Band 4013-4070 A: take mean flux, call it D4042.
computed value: 44.8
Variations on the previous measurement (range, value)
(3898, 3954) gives 31.6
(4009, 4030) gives 45.2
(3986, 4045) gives 44.6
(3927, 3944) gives 20.1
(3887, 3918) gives 35.3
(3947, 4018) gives 37.5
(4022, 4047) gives 44.7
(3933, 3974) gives 27.4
